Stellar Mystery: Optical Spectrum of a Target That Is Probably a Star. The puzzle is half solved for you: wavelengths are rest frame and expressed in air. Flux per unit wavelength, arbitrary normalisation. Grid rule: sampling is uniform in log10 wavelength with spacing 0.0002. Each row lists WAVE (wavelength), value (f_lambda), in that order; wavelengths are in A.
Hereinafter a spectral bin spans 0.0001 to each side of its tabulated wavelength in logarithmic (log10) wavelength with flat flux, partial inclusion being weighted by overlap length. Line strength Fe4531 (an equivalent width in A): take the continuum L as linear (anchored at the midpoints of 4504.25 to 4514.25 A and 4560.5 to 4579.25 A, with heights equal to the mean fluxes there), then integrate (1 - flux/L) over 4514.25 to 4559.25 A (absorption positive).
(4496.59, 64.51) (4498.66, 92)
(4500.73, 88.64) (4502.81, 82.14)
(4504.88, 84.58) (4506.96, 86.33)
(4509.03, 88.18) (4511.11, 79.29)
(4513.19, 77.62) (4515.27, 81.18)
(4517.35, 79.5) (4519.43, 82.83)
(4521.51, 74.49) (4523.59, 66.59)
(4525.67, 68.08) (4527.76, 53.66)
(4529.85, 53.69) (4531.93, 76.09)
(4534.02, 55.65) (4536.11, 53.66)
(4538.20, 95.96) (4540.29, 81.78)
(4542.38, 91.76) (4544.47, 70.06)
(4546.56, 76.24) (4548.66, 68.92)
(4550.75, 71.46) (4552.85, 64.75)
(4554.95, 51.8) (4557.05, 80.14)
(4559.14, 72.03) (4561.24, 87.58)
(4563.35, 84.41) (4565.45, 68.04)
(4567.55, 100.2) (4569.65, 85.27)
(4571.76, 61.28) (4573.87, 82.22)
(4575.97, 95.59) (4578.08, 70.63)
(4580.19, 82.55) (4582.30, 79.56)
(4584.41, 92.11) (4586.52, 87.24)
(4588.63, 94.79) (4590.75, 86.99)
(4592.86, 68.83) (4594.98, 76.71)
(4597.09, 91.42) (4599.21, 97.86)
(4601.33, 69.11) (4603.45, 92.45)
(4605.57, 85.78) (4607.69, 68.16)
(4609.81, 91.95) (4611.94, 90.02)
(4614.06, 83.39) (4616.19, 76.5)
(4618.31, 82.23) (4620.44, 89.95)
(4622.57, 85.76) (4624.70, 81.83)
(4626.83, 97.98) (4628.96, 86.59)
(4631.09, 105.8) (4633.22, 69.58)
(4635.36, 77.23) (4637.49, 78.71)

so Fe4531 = 6.03 A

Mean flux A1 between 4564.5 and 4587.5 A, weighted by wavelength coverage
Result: 82.3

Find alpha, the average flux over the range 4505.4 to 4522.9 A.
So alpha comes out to 81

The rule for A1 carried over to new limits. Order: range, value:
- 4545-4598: 79.1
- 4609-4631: 87.4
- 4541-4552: 75.7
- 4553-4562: 71.6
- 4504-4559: 73.6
